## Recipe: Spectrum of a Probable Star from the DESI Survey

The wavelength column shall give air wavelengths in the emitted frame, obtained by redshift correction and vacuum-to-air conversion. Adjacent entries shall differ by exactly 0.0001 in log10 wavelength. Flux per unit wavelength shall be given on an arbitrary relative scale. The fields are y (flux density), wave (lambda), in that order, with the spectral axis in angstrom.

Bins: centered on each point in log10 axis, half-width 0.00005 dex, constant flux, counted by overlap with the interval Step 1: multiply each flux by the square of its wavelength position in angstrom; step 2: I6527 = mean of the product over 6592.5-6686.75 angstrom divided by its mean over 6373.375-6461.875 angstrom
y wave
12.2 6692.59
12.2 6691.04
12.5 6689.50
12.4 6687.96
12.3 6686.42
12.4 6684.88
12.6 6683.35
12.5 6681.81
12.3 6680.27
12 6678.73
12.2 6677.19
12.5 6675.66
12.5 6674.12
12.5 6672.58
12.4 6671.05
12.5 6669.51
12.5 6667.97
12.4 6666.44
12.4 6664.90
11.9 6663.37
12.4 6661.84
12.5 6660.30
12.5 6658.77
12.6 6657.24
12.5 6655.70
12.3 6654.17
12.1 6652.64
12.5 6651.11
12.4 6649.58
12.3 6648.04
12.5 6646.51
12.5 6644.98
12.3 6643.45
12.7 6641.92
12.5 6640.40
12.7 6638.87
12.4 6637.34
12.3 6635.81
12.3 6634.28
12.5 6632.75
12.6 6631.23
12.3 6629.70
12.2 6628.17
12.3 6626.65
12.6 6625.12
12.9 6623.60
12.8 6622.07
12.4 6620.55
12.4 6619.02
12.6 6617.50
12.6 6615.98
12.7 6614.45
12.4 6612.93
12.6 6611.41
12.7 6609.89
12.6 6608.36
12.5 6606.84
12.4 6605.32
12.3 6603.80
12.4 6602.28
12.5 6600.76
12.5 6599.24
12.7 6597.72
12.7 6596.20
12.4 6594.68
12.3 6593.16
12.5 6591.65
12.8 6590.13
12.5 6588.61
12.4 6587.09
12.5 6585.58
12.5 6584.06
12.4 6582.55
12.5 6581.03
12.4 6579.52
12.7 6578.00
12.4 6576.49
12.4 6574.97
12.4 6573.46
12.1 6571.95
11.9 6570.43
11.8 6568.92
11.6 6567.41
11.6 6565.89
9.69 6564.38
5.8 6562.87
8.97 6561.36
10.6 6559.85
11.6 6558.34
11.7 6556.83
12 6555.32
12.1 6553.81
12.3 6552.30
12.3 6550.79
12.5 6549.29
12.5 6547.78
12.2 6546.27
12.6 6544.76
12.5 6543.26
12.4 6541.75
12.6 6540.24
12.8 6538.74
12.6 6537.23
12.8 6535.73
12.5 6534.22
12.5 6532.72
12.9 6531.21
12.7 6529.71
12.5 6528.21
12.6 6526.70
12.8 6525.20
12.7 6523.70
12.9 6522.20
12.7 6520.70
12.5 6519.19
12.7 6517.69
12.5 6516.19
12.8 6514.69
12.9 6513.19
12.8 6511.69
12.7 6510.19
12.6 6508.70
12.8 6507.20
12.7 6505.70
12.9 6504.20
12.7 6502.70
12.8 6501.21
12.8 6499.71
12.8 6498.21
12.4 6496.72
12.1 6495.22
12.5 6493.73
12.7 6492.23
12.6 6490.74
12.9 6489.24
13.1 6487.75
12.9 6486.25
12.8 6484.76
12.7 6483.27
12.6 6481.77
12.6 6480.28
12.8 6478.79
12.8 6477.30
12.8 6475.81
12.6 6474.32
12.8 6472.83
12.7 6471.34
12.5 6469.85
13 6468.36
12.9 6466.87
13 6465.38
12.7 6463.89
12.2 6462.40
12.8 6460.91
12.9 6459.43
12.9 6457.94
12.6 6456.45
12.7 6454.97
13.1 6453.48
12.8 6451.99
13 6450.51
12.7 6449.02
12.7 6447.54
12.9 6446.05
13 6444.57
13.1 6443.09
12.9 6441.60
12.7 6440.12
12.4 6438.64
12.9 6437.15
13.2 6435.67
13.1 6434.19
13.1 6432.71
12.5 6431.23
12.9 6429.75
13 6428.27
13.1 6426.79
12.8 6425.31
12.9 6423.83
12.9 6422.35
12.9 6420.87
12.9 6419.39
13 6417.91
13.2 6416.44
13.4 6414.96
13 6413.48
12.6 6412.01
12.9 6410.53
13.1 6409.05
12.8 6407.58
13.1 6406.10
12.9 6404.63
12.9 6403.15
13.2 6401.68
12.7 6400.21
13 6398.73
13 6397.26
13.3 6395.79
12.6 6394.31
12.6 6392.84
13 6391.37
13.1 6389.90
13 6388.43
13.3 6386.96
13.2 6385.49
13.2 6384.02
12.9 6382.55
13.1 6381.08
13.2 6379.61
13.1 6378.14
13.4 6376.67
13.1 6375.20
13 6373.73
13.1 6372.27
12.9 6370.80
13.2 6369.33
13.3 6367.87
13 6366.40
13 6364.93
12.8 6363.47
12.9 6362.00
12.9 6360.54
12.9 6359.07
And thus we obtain 1.0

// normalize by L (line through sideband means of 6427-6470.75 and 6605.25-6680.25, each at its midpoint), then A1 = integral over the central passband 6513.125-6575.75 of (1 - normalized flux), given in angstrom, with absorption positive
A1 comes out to 3.0 angstrom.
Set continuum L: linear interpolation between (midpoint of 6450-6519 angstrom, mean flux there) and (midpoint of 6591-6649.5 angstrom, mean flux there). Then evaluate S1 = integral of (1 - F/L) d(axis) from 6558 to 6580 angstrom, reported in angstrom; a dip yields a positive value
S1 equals 2.5 angstrom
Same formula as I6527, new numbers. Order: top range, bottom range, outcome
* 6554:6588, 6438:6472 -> 0.94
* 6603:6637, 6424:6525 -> 1.02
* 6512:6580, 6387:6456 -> 0.97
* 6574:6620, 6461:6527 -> 1.02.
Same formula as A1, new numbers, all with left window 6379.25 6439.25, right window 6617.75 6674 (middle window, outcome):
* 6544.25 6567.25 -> 2.59 angstrom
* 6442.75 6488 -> 0.20 angstrom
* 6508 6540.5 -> 0.07 angstrom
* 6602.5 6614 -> 0.02 angstrom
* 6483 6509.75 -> 0.14 angstrom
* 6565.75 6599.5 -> 0.60 angstrom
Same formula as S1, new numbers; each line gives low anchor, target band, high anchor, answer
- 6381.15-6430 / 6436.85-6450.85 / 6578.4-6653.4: 0.08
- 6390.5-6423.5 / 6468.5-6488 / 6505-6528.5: 0.07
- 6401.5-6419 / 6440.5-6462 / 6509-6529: 0.06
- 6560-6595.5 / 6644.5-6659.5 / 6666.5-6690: -0.22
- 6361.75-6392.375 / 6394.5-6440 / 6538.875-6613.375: -0.25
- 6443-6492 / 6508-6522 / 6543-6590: -0.44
